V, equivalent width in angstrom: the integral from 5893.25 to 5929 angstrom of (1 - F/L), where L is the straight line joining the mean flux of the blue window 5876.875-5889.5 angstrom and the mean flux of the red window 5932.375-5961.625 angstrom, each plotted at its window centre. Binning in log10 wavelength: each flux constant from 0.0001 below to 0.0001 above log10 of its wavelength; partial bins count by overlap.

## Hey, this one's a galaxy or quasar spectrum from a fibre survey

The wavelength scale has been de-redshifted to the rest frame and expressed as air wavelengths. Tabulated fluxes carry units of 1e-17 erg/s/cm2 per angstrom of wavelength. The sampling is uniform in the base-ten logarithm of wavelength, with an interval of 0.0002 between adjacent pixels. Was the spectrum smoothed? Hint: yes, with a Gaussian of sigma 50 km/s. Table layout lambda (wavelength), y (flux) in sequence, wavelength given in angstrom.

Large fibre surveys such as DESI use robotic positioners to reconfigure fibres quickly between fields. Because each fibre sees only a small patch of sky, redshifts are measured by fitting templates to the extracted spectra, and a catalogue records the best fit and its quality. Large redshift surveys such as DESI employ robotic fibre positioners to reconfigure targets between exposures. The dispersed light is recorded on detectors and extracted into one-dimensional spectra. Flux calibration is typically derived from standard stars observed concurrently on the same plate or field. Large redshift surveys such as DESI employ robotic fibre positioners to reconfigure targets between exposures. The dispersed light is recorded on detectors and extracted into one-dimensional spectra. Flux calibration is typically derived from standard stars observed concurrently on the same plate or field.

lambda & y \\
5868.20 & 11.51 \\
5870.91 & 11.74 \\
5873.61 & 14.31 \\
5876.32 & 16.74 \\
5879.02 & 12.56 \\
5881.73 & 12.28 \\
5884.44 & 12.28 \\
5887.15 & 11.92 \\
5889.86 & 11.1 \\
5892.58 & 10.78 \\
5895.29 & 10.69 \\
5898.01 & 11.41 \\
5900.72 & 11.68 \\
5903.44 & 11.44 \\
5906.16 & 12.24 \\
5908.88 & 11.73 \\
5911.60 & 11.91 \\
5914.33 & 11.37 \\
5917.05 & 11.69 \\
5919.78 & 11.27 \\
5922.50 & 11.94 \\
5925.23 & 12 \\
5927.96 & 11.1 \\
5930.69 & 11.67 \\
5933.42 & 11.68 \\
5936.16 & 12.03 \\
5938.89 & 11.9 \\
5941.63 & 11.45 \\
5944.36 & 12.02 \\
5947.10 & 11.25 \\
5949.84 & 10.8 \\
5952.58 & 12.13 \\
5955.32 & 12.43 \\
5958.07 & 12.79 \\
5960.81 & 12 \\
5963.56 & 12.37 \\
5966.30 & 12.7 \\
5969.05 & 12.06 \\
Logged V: 1.8 angstrom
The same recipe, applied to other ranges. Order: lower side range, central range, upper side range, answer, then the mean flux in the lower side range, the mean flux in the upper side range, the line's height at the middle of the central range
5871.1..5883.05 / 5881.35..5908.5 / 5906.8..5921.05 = 2.46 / 13.8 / 11.6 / 12.7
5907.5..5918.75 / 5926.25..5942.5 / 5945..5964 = 0.21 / 11.7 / 11.9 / 11.8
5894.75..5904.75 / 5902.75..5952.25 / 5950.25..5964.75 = 0.52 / 11.4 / 12.2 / 11.8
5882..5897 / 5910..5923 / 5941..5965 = 0.02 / 11.4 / 11.9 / 11.6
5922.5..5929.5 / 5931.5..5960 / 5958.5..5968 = 0.44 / 11.6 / 12.4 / 12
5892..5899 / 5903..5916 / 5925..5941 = -0.61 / 11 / 11.7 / 11.2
